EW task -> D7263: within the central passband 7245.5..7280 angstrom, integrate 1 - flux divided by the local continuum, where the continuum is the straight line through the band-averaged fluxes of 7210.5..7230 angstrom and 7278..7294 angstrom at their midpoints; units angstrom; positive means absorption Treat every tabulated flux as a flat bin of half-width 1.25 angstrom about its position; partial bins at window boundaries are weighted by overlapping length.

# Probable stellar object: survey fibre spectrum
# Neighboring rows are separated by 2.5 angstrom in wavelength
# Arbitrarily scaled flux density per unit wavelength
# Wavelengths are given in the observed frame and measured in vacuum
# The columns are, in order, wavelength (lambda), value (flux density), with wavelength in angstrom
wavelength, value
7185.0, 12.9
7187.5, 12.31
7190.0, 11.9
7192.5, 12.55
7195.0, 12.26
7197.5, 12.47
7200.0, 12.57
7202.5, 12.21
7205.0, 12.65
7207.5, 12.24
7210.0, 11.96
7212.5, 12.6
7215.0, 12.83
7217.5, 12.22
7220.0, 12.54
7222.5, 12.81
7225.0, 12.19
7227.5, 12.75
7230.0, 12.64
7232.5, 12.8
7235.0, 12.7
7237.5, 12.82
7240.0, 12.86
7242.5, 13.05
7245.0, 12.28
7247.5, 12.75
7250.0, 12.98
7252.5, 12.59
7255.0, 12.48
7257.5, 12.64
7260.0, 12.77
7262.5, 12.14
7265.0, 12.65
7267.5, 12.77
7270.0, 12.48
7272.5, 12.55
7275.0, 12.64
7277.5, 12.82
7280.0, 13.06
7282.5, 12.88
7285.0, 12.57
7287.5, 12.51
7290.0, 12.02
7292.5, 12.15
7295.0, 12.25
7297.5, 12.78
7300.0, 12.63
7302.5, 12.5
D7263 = -0.3 angstrom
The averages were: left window 12.5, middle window 12.6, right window 12.5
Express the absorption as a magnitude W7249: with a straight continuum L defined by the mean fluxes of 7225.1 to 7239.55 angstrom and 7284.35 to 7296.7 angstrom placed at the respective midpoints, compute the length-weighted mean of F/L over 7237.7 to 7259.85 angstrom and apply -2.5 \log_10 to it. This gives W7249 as -0.010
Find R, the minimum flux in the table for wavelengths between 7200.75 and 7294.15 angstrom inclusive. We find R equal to 11.96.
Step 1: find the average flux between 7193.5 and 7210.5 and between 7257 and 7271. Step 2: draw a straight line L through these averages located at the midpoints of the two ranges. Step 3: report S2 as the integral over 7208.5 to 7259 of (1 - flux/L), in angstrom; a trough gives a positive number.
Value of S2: -0.6 angstrom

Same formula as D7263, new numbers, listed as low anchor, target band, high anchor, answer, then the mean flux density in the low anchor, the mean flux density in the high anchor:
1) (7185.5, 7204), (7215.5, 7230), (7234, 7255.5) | 0.0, 12.4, 12.7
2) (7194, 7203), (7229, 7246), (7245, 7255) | -0.2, 12.4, 12.7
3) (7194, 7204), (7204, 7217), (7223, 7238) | 0.0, 12.4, 12.6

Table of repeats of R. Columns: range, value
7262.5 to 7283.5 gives 12.14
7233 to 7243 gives 12.7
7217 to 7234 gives 12.19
